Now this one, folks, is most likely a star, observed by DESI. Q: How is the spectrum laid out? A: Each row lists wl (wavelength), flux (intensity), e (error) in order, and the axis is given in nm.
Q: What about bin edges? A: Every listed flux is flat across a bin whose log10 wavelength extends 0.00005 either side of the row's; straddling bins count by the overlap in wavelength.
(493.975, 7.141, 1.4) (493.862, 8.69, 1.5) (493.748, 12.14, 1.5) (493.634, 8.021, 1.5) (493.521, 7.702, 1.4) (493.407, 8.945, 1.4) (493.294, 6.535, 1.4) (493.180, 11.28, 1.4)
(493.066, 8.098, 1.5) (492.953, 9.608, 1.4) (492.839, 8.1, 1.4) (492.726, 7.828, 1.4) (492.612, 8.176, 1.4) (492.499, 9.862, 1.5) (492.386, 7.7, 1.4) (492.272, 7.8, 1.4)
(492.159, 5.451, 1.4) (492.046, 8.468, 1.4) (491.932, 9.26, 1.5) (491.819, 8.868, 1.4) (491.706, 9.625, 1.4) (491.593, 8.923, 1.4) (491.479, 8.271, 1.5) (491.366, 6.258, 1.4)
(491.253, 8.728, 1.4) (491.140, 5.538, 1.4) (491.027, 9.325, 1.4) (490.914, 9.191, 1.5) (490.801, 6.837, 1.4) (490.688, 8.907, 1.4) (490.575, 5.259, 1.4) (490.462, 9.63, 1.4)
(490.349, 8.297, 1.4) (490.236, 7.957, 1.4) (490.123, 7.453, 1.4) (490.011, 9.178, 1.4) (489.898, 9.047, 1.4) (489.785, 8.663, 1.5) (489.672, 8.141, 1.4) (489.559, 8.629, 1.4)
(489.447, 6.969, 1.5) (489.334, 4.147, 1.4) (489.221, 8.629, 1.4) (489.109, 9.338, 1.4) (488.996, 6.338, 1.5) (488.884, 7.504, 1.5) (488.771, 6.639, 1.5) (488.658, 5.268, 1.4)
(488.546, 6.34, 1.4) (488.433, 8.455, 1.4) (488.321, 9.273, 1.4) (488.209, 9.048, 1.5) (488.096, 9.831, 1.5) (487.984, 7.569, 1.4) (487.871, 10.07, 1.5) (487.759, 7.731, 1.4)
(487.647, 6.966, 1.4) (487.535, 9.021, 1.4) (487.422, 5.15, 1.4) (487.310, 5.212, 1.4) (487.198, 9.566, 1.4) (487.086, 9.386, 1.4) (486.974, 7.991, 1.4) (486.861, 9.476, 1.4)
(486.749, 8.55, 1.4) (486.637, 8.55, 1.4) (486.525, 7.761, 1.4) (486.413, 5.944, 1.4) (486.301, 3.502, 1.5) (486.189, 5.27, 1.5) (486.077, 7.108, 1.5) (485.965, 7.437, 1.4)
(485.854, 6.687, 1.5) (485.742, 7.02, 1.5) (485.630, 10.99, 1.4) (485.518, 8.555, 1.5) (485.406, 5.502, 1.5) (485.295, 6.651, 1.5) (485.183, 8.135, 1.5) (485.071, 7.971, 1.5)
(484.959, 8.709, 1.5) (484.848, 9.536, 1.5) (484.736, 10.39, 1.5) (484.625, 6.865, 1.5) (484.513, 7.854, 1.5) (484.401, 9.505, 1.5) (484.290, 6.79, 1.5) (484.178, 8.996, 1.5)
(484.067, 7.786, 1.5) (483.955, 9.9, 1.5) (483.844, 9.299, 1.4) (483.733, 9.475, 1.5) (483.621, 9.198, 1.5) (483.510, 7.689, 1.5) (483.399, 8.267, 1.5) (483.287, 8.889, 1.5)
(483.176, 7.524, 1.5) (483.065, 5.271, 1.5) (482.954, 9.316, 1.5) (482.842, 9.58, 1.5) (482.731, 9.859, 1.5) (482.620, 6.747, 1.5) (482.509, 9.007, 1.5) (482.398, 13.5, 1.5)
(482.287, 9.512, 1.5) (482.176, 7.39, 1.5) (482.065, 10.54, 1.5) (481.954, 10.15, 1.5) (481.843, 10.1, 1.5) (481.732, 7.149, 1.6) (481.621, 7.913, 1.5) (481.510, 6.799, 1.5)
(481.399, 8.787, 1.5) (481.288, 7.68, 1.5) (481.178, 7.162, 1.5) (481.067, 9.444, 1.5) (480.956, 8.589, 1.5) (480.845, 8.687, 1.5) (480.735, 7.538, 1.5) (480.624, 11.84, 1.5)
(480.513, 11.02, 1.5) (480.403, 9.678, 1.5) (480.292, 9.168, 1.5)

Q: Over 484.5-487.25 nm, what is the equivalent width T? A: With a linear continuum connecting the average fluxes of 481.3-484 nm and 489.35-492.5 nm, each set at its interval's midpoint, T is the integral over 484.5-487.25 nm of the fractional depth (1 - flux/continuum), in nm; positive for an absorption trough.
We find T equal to 0.23 nm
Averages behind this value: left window 8.81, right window 8.07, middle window 7.81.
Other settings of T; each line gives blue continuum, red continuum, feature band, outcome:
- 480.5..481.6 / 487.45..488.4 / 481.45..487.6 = 0.296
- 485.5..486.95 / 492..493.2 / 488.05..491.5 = 0.038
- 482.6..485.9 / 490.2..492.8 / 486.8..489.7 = 0.143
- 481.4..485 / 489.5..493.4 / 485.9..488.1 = 0.250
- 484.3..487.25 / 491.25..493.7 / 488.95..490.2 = 0.039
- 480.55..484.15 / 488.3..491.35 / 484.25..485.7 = 0.024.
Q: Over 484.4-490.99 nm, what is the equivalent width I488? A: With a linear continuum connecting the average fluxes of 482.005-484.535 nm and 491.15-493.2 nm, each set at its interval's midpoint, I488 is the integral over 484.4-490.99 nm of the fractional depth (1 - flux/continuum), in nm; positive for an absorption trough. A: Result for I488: 0.580 nm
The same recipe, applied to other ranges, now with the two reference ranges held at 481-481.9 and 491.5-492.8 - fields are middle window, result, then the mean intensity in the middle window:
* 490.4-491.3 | 0.044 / 7.92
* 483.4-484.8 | -0.076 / 8.64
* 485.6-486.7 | 0.172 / 6.95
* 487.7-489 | 0.060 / 7.9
